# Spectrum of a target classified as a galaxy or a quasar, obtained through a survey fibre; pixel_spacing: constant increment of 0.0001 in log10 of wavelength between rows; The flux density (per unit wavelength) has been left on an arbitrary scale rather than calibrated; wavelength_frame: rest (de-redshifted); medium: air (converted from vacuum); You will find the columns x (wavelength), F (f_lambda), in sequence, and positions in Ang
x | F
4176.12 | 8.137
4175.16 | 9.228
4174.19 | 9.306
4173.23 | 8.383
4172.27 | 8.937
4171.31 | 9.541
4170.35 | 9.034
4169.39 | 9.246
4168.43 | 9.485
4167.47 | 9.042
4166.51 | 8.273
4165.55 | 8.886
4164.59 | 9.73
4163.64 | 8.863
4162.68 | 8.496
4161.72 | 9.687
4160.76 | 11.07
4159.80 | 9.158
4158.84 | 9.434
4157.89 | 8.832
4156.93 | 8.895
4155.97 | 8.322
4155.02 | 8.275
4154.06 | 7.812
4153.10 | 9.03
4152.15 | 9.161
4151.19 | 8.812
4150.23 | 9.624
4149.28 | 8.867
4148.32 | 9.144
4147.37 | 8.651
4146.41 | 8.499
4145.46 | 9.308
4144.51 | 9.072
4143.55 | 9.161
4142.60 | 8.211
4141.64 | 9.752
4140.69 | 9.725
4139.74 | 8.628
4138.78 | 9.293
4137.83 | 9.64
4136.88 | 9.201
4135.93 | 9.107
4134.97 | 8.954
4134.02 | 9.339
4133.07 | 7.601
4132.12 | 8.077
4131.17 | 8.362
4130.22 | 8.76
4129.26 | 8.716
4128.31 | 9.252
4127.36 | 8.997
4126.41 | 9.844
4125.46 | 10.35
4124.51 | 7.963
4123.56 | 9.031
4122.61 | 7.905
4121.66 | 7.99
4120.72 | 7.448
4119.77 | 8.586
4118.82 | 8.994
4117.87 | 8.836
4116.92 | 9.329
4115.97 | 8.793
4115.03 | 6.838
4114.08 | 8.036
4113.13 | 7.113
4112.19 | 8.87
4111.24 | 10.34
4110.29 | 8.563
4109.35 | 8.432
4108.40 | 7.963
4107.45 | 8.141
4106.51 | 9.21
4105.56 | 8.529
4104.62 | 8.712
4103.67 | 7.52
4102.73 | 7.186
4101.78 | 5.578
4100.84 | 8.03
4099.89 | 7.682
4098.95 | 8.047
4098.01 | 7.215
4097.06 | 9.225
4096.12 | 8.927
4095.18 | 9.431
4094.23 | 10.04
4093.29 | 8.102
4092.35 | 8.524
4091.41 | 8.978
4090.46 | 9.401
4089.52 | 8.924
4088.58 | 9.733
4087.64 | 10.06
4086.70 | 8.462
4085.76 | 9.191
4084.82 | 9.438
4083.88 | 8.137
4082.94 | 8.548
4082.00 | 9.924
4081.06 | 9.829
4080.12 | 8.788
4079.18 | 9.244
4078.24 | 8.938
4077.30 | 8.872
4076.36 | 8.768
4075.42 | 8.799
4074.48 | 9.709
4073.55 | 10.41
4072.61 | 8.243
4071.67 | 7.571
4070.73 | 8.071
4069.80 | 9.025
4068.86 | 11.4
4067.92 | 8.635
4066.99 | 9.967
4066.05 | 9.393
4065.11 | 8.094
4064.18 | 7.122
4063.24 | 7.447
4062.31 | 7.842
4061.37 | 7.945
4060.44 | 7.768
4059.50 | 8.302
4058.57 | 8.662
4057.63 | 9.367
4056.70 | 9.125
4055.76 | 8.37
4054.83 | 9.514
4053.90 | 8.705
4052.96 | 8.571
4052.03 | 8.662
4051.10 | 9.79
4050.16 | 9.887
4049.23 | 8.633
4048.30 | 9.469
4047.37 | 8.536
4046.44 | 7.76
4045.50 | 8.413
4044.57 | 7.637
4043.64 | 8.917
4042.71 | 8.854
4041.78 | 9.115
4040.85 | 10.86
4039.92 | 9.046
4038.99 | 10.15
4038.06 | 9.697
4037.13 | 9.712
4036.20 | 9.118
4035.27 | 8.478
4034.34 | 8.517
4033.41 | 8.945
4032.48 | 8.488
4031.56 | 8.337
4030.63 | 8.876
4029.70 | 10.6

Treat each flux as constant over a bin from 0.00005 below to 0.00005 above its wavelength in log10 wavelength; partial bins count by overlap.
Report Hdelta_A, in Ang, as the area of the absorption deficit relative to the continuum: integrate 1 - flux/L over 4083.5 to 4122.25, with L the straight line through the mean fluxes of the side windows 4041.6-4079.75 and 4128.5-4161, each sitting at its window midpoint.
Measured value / 1.6 Ang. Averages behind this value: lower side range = 8.77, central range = 8.5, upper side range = 8.94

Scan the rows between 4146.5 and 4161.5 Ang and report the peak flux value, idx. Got 11.07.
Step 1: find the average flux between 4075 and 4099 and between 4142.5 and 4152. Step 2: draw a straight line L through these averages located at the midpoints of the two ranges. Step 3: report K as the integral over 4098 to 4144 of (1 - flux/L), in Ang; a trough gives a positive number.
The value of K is 2.3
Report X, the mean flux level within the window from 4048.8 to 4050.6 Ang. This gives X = 9.28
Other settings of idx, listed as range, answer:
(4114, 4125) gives 9.329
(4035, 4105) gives 11.4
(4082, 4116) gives 10.34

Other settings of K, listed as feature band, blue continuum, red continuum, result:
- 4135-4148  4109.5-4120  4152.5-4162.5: -0.34 Ang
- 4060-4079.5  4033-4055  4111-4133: 0.35 Ang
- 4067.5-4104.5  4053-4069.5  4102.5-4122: -1.07 Ang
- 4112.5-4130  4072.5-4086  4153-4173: 1.02 Ang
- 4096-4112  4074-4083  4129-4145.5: 1.55 Ang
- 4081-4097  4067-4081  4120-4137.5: -0.27 Ang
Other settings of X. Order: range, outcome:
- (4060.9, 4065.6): 7.7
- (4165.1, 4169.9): 8.98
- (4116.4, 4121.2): 8.64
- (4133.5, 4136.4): 9.1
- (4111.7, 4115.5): 7.73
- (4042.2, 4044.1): 8.9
